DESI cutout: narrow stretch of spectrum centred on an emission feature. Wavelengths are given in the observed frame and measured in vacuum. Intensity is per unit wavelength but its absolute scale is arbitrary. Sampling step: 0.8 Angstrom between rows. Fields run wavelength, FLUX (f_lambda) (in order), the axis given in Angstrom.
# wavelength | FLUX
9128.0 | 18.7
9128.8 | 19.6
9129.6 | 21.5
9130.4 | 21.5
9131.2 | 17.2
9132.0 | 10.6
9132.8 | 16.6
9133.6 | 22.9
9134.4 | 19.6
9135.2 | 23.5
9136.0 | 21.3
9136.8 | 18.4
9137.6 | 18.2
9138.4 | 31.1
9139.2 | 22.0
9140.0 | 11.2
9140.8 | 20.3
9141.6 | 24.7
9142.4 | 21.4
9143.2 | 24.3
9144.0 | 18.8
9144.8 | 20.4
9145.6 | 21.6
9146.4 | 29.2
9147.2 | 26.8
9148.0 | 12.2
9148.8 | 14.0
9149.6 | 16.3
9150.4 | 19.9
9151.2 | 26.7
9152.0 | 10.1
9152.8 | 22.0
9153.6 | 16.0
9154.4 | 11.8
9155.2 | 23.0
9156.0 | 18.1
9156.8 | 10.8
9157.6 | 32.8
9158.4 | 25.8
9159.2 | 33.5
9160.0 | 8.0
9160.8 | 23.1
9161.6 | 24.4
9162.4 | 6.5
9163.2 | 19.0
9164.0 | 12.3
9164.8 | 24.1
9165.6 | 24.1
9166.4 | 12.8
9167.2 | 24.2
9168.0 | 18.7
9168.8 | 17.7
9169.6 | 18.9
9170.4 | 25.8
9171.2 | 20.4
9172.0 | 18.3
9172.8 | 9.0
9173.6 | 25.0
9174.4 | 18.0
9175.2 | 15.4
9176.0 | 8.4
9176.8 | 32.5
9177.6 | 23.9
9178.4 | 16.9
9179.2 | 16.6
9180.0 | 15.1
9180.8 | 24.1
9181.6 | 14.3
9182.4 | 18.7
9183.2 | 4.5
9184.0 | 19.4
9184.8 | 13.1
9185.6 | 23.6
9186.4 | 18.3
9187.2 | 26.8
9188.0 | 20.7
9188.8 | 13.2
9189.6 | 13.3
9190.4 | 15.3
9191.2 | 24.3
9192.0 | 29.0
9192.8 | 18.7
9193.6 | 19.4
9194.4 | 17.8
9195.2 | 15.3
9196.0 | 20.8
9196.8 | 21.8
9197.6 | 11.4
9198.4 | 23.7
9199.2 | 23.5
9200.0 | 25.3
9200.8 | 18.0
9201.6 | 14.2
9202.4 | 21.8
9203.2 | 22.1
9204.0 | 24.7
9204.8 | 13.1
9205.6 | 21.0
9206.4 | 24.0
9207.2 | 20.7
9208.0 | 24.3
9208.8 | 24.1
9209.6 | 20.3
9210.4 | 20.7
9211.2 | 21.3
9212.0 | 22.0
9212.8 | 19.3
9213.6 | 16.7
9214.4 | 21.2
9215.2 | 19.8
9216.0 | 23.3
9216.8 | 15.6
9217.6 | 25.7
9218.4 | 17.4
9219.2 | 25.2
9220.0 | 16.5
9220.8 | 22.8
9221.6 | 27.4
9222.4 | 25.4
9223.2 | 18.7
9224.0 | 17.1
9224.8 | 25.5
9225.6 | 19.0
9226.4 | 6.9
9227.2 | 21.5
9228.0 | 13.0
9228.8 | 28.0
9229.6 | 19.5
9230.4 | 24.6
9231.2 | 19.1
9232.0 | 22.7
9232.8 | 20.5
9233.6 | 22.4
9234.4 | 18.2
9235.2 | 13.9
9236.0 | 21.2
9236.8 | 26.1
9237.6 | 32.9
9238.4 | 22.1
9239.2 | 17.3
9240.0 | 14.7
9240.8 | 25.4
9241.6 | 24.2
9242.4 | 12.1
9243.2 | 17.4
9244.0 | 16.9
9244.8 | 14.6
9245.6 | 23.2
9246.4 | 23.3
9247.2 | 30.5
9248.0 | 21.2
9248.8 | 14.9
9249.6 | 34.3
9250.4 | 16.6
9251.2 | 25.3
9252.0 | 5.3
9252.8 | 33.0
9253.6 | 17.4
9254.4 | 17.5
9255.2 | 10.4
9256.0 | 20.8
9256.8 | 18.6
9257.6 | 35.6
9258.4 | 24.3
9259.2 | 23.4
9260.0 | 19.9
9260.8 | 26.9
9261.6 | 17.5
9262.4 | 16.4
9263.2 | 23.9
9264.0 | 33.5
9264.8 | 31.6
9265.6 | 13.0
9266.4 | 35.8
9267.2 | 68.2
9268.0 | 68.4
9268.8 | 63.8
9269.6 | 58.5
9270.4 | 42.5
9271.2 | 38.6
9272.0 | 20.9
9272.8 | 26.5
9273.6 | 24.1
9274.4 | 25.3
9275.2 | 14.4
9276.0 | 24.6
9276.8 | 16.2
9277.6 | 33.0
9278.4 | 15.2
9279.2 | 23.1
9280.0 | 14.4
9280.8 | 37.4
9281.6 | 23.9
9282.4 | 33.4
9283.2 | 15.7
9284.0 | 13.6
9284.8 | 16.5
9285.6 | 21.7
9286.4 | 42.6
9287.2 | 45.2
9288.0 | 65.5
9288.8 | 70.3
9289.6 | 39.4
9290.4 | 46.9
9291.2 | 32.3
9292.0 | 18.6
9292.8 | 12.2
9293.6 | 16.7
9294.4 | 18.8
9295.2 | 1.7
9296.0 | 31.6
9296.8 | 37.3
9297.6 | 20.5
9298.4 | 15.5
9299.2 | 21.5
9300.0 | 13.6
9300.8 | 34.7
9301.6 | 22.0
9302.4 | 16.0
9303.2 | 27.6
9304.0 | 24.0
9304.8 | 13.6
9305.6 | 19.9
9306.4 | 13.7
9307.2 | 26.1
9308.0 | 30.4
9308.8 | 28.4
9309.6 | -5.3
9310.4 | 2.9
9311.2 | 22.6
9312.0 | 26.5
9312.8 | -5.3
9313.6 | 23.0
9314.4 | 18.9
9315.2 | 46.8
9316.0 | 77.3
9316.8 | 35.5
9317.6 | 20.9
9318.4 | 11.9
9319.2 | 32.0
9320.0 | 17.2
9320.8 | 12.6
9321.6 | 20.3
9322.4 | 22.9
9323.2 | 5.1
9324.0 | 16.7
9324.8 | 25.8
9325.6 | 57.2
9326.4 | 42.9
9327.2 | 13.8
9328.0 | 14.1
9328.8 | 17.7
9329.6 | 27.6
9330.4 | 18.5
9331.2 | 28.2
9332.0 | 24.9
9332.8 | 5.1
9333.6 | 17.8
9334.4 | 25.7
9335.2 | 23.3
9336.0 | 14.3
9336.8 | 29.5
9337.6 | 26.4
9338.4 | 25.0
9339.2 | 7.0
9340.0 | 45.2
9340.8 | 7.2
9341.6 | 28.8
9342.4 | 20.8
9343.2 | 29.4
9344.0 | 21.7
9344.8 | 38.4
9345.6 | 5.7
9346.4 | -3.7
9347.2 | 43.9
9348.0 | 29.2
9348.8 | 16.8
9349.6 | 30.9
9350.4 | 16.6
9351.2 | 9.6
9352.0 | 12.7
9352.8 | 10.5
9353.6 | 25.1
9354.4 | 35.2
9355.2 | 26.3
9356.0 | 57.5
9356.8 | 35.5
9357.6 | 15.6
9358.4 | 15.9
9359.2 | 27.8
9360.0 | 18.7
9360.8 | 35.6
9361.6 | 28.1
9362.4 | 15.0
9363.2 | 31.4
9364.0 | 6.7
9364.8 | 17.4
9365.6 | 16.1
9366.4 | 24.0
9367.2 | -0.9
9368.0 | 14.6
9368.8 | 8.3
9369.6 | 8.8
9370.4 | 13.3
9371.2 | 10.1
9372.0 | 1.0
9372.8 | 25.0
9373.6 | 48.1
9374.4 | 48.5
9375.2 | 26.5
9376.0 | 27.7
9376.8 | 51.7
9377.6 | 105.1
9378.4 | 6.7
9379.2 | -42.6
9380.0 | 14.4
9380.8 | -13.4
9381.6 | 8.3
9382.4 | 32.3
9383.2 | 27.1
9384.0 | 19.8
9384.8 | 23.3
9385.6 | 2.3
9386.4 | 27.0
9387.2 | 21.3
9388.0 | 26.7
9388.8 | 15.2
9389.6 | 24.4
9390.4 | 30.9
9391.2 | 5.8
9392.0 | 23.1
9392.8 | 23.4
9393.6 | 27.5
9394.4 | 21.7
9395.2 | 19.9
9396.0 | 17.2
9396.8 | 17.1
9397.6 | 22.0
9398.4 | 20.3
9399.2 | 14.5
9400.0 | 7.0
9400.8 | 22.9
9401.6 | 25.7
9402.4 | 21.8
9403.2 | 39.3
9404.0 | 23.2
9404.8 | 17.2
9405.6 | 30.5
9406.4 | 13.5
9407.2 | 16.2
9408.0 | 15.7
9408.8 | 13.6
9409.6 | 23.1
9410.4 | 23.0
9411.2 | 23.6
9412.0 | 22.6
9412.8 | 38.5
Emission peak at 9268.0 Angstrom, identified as [S II] 6716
